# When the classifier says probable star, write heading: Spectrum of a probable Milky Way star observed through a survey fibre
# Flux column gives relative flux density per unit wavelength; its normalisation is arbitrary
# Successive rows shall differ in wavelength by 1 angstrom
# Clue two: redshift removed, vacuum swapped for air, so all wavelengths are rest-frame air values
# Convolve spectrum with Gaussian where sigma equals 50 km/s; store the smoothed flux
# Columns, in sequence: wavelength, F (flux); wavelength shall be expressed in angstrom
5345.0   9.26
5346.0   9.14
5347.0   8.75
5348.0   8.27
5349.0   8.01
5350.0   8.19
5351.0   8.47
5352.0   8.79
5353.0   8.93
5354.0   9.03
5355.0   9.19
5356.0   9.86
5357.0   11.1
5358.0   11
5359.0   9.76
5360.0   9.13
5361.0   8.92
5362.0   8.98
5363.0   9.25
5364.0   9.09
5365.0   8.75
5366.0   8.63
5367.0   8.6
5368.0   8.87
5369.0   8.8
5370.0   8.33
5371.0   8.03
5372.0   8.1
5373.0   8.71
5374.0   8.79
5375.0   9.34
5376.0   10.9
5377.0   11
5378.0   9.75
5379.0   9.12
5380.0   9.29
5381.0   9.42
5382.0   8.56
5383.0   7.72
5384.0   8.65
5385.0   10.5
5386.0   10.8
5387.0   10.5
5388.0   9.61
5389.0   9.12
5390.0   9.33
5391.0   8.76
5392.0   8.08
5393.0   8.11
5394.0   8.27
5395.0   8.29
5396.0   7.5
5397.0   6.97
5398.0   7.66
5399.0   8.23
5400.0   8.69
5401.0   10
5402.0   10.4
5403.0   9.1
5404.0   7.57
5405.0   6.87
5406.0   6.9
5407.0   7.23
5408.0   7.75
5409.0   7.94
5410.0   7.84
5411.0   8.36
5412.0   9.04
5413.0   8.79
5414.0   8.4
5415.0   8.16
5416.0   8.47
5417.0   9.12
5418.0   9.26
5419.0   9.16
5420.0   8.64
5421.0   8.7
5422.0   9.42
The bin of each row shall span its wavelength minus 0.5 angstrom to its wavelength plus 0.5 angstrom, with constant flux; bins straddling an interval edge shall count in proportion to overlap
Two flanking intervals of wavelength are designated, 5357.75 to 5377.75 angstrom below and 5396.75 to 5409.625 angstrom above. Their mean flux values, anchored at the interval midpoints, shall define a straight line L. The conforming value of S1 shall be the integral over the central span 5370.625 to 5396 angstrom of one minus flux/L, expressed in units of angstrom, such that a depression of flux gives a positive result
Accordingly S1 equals -1.3 angstrom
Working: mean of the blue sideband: 9.13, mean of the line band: 9.12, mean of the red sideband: 8.12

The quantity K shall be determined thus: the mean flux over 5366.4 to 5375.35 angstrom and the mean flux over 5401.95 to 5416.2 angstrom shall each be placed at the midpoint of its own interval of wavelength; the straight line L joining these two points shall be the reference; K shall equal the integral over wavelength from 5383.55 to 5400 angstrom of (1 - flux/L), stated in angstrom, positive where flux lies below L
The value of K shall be -0.8 angstrom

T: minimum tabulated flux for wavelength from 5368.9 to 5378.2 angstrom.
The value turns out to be 8.03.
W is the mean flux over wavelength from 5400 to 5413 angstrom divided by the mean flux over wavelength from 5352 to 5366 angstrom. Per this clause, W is 0.88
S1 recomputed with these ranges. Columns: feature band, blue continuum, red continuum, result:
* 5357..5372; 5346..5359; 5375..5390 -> 0.46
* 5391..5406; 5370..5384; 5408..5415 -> 0.66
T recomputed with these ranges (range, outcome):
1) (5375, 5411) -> 6.87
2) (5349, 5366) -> 8.01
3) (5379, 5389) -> 7.72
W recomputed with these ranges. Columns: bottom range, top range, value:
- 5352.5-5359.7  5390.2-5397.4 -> 0.82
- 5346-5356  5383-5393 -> 1.07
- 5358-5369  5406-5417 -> 0.90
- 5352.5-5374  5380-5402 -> 0.97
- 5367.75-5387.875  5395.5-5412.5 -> 0.88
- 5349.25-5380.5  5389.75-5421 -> 0.91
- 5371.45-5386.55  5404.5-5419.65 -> 0.88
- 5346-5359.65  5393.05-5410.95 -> 0.88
